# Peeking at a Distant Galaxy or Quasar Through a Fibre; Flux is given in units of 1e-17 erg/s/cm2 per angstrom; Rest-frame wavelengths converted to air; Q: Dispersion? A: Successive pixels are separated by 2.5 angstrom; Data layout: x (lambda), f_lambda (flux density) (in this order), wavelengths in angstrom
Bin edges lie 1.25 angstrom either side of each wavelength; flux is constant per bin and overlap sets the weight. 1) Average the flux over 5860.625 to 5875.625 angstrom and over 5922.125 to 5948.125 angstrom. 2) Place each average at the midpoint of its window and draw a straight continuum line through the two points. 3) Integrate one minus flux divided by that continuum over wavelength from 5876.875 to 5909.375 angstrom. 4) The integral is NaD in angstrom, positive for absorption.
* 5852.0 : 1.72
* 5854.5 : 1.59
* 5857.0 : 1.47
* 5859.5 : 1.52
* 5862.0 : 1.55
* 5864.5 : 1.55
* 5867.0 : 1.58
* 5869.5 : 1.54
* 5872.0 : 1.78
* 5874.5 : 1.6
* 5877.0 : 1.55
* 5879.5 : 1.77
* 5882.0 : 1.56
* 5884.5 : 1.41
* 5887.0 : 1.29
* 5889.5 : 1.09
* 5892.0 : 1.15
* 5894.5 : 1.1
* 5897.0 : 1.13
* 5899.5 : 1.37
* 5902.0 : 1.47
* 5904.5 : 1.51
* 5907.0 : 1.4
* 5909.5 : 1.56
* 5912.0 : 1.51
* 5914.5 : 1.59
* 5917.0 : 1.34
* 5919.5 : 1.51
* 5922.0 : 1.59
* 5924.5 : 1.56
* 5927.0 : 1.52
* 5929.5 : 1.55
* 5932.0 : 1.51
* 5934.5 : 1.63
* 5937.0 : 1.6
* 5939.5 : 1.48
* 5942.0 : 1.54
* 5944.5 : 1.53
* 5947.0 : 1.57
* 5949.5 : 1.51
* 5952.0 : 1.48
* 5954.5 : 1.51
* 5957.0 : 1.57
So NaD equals 4.4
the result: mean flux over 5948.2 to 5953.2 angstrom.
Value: 1.5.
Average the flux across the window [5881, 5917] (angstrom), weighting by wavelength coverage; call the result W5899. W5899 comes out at 1.36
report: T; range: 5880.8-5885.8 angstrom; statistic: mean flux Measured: 1.48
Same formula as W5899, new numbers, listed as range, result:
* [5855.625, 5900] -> 1.45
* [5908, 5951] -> 1.53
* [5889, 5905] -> 1.26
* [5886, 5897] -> 1.15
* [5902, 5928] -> 1.51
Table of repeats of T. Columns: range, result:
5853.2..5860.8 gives 1.53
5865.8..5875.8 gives 1.62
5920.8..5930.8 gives 1.55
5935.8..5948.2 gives 1.54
